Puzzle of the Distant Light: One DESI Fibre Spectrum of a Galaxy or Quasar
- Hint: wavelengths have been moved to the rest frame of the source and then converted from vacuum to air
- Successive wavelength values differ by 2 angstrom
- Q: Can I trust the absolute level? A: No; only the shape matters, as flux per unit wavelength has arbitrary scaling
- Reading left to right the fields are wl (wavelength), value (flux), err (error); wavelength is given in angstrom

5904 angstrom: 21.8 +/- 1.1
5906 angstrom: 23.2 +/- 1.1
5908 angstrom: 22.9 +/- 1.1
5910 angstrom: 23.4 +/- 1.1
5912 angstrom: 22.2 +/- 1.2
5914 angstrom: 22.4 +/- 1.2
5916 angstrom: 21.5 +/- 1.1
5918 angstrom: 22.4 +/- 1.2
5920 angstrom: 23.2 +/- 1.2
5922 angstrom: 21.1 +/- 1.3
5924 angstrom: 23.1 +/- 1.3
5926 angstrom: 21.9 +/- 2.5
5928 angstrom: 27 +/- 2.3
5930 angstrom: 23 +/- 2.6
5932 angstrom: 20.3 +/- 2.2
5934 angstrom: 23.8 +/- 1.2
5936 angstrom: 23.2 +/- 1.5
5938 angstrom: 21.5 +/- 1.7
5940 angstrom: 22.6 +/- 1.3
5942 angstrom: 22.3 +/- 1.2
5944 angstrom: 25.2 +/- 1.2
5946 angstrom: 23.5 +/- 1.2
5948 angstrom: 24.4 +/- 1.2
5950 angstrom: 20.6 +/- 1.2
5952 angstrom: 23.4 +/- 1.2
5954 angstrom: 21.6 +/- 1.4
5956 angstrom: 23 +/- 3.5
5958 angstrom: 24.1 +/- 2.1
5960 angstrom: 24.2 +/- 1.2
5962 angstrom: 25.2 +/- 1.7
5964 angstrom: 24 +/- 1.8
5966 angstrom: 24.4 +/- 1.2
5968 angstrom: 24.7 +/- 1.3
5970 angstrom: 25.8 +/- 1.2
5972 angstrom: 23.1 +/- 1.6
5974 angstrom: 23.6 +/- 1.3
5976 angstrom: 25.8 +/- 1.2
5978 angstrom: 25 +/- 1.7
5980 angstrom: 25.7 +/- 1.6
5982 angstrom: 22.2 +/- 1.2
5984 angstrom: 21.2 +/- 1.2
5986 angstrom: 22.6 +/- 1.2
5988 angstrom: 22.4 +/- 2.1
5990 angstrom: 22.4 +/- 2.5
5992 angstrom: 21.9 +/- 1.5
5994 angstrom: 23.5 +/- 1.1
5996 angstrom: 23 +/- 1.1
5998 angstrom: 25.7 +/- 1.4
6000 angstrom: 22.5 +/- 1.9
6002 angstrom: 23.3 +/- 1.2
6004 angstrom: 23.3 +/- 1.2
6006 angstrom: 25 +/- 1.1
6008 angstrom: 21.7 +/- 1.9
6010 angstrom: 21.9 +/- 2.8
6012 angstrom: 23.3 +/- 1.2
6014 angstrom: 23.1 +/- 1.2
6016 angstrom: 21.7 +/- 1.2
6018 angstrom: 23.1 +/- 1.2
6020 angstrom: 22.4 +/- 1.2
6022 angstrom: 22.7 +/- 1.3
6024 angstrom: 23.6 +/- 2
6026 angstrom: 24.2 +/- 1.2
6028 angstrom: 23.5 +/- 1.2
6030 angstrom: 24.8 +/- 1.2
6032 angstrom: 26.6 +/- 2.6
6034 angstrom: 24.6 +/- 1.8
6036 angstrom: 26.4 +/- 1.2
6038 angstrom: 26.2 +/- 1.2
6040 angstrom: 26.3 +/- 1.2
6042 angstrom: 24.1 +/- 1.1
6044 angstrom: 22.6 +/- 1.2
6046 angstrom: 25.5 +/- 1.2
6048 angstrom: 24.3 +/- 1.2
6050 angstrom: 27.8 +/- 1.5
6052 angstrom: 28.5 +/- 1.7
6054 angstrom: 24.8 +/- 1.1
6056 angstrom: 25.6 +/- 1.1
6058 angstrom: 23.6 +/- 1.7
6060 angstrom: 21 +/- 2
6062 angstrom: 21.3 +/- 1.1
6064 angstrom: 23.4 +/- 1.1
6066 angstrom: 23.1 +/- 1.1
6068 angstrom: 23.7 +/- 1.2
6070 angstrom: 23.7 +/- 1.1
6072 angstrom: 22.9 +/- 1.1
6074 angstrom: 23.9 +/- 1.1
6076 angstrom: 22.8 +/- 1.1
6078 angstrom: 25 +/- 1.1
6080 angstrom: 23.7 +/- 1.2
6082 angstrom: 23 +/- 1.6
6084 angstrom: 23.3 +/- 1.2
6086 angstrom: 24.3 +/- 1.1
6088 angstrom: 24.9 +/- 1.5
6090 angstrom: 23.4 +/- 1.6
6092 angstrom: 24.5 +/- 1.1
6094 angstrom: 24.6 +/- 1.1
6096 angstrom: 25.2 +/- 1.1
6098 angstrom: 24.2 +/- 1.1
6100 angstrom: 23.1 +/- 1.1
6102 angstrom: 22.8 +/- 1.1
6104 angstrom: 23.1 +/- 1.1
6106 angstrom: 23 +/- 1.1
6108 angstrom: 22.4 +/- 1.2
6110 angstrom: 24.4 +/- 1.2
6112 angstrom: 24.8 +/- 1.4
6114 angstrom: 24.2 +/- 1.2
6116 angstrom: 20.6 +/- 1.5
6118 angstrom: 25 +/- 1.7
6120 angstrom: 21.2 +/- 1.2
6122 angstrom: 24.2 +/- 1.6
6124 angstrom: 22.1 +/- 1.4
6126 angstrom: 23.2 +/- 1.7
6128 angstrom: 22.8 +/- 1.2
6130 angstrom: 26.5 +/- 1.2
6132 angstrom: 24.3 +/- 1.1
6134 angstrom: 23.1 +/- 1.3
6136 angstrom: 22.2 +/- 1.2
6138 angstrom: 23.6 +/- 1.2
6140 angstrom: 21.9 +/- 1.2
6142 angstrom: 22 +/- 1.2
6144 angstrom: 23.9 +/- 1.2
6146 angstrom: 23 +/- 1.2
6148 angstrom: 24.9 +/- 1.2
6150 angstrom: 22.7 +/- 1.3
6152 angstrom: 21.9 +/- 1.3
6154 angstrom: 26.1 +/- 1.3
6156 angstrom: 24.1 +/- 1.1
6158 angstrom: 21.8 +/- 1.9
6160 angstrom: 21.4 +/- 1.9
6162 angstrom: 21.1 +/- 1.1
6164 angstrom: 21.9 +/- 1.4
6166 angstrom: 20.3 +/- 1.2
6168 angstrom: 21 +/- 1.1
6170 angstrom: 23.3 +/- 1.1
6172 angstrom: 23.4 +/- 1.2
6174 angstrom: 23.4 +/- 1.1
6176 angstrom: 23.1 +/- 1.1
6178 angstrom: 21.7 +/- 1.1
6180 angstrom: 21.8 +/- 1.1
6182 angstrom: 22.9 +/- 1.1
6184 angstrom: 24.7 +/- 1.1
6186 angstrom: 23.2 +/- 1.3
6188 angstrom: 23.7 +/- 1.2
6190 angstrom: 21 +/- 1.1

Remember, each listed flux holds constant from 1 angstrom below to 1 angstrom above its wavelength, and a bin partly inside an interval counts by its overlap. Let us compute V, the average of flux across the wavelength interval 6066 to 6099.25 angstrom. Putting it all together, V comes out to 23.9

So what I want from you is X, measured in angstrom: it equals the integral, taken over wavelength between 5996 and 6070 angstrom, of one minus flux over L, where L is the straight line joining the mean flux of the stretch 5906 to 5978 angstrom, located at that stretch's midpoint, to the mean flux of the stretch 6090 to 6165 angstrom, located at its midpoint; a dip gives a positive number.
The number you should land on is -2.3 angstrom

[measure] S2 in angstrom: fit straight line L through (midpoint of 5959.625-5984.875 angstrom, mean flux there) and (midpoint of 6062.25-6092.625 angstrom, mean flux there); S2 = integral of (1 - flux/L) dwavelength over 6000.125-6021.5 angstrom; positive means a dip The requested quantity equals 1.0 angstrom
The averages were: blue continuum 24.2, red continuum 23.6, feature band 22.9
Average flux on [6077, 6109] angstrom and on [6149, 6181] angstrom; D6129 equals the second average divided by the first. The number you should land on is 0.9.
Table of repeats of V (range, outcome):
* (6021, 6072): 24.4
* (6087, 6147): 23.5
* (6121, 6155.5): 23.4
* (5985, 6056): 24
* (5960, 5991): 23.9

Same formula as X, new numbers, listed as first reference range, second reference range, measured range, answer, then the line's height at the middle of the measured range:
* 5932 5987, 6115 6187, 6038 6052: -1.3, 23.2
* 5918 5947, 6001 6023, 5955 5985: -1.6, 22.9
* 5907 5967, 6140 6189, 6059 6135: -2.1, 22.9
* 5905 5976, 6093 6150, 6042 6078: -1.1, 23.4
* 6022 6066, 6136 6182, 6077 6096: -0.2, 23.9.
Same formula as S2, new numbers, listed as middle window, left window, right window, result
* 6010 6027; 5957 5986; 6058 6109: 0.65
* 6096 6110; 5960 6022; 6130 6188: -0.16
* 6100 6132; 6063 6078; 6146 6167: -0.48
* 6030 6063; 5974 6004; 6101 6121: -2.38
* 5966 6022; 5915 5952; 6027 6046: 1.80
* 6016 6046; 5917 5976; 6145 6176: -1.58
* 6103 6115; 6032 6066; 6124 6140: 0.09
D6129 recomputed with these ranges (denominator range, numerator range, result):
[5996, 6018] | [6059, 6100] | 1.02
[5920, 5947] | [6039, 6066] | 1.07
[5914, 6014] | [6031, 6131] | 1.03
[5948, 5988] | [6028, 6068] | 1.04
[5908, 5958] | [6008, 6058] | 1.07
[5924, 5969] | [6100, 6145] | 1.00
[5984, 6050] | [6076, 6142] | 0.99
